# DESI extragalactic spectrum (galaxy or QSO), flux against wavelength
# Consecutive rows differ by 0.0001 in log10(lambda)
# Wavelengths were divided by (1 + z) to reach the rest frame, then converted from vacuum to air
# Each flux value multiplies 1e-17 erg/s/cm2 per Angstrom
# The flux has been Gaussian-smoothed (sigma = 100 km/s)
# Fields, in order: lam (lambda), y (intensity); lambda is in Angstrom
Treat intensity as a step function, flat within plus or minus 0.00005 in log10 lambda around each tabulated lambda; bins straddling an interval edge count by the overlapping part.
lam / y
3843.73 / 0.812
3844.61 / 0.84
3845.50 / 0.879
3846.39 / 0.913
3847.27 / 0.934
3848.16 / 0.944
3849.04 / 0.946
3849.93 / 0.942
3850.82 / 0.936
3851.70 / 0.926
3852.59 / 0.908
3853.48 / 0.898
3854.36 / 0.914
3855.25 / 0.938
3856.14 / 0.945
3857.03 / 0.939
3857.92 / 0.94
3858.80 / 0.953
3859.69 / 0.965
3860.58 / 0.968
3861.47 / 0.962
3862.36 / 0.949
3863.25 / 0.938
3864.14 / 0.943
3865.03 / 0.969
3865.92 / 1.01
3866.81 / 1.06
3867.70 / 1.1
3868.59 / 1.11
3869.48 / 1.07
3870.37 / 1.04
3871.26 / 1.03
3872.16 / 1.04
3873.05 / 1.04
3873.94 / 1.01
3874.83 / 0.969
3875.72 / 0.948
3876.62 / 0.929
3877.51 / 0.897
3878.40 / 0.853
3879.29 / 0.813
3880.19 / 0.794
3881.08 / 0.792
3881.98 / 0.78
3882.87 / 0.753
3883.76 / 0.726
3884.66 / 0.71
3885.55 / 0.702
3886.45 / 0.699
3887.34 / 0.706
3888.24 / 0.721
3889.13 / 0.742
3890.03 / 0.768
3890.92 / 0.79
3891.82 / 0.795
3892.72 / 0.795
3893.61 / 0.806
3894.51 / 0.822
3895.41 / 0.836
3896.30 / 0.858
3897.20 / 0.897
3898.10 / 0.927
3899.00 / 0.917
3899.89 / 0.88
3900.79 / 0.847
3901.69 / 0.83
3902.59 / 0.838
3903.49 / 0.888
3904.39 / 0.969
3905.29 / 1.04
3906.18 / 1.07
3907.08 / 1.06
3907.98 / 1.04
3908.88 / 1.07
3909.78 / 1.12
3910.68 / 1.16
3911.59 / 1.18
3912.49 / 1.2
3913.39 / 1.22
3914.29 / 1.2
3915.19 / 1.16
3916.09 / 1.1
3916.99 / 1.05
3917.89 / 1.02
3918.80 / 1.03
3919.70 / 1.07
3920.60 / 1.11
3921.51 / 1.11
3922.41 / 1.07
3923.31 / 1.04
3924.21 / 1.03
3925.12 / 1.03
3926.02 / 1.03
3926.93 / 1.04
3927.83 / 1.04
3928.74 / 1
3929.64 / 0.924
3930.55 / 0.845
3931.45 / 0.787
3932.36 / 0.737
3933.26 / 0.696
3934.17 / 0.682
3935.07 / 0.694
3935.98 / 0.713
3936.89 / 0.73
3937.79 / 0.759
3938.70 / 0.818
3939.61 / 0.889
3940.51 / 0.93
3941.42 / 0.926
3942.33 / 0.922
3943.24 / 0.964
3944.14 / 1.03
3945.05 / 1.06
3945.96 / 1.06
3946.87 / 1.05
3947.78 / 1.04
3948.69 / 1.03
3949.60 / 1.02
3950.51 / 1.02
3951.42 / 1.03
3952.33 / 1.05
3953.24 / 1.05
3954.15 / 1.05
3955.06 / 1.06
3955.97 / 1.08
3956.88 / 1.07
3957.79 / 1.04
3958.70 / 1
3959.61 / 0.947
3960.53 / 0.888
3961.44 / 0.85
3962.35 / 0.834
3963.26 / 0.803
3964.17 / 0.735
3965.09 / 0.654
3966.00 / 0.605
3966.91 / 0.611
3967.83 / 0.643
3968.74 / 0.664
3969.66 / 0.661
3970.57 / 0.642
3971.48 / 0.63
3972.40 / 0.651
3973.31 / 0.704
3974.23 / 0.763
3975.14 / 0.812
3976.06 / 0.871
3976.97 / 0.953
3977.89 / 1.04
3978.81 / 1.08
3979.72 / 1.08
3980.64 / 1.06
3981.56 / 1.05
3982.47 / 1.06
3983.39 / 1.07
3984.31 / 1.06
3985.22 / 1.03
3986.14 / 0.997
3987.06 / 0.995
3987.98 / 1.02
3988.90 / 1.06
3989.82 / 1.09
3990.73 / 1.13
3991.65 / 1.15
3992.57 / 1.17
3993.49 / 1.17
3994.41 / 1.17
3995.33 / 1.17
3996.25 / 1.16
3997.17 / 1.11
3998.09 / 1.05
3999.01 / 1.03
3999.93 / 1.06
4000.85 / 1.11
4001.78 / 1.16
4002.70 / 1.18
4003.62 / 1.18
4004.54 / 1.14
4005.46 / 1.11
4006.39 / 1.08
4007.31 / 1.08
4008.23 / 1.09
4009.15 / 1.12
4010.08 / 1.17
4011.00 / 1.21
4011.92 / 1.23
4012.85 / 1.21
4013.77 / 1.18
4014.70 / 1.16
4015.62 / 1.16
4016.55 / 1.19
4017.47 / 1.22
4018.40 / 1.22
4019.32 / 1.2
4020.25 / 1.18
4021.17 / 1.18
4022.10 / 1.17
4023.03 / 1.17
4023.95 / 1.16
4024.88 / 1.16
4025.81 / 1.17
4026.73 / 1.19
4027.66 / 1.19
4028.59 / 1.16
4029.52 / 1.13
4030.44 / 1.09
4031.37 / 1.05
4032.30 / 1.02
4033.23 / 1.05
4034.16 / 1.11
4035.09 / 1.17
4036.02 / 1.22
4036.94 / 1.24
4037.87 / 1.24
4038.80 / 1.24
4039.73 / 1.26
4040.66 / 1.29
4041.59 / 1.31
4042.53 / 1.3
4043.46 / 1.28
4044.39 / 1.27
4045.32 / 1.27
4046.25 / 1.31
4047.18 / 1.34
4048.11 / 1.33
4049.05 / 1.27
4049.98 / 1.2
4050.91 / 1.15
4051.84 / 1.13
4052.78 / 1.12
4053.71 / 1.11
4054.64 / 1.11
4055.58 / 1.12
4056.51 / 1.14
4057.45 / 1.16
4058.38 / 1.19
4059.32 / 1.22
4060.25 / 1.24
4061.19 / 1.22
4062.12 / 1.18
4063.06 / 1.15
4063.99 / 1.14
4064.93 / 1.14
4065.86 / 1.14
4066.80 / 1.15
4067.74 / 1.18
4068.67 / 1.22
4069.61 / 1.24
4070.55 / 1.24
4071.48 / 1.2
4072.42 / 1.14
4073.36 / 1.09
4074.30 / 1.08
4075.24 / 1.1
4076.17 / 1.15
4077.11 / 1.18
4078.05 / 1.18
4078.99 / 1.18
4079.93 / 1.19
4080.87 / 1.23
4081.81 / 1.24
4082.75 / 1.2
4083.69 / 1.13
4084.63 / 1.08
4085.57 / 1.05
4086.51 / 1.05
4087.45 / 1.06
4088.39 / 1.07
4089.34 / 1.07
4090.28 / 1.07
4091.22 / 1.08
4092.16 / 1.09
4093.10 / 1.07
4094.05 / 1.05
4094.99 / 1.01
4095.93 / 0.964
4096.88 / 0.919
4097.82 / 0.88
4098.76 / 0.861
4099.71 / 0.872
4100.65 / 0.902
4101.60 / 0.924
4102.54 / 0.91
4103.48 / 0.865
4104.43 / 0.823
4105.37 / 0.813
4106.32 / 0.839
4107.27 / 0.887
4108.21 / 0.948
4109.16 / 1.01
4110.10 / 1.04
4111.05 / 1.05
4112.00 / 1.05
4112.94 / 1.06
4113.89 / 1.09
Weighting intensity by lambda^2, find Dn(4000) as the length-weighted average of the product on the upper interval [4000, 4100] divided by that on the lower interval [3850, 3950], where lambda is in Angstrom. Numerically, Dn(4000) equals 1.32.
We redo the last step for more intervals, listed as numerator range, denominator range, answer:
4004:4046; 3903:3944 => 1.27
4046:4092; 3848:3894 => 1.43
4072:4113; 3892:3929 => 1.12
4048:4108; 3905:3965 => 1.19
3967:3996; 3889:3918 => 1.02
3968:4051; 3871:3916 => 1.28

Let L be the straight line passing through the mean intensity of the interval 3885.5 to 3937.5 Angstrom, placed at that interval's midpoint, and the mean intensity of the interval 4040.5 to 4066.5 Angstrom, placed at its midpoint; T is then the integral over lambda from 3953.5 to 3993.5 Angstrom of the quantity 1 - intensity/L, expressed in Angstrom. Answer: 5.1 Angstrom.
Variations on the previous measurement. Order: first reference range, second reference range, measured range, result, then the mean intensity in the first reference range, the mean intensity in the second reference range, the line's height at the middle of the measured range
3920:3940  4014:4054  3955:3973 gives 3.6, 0.9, 1.2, 0.996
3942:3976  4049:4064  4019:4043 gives -1.9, 0.884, 1.17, 1.09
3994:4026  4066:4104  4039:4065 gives -2.4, 1.15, 1.08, 1.11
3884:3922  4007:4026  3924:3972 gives 6.8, 0.946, 1.17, 1.04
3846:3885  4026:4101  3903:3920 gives -1.8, 0.936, 1.15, 0.985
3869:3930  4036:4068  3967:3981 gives 3.5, 0.948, 1.21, 1.08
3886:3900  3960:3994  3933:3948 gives -0.3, 0.809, 0.9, 0.861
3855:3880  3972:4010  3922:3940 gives 2.4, 0.974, 1.05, 1.01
